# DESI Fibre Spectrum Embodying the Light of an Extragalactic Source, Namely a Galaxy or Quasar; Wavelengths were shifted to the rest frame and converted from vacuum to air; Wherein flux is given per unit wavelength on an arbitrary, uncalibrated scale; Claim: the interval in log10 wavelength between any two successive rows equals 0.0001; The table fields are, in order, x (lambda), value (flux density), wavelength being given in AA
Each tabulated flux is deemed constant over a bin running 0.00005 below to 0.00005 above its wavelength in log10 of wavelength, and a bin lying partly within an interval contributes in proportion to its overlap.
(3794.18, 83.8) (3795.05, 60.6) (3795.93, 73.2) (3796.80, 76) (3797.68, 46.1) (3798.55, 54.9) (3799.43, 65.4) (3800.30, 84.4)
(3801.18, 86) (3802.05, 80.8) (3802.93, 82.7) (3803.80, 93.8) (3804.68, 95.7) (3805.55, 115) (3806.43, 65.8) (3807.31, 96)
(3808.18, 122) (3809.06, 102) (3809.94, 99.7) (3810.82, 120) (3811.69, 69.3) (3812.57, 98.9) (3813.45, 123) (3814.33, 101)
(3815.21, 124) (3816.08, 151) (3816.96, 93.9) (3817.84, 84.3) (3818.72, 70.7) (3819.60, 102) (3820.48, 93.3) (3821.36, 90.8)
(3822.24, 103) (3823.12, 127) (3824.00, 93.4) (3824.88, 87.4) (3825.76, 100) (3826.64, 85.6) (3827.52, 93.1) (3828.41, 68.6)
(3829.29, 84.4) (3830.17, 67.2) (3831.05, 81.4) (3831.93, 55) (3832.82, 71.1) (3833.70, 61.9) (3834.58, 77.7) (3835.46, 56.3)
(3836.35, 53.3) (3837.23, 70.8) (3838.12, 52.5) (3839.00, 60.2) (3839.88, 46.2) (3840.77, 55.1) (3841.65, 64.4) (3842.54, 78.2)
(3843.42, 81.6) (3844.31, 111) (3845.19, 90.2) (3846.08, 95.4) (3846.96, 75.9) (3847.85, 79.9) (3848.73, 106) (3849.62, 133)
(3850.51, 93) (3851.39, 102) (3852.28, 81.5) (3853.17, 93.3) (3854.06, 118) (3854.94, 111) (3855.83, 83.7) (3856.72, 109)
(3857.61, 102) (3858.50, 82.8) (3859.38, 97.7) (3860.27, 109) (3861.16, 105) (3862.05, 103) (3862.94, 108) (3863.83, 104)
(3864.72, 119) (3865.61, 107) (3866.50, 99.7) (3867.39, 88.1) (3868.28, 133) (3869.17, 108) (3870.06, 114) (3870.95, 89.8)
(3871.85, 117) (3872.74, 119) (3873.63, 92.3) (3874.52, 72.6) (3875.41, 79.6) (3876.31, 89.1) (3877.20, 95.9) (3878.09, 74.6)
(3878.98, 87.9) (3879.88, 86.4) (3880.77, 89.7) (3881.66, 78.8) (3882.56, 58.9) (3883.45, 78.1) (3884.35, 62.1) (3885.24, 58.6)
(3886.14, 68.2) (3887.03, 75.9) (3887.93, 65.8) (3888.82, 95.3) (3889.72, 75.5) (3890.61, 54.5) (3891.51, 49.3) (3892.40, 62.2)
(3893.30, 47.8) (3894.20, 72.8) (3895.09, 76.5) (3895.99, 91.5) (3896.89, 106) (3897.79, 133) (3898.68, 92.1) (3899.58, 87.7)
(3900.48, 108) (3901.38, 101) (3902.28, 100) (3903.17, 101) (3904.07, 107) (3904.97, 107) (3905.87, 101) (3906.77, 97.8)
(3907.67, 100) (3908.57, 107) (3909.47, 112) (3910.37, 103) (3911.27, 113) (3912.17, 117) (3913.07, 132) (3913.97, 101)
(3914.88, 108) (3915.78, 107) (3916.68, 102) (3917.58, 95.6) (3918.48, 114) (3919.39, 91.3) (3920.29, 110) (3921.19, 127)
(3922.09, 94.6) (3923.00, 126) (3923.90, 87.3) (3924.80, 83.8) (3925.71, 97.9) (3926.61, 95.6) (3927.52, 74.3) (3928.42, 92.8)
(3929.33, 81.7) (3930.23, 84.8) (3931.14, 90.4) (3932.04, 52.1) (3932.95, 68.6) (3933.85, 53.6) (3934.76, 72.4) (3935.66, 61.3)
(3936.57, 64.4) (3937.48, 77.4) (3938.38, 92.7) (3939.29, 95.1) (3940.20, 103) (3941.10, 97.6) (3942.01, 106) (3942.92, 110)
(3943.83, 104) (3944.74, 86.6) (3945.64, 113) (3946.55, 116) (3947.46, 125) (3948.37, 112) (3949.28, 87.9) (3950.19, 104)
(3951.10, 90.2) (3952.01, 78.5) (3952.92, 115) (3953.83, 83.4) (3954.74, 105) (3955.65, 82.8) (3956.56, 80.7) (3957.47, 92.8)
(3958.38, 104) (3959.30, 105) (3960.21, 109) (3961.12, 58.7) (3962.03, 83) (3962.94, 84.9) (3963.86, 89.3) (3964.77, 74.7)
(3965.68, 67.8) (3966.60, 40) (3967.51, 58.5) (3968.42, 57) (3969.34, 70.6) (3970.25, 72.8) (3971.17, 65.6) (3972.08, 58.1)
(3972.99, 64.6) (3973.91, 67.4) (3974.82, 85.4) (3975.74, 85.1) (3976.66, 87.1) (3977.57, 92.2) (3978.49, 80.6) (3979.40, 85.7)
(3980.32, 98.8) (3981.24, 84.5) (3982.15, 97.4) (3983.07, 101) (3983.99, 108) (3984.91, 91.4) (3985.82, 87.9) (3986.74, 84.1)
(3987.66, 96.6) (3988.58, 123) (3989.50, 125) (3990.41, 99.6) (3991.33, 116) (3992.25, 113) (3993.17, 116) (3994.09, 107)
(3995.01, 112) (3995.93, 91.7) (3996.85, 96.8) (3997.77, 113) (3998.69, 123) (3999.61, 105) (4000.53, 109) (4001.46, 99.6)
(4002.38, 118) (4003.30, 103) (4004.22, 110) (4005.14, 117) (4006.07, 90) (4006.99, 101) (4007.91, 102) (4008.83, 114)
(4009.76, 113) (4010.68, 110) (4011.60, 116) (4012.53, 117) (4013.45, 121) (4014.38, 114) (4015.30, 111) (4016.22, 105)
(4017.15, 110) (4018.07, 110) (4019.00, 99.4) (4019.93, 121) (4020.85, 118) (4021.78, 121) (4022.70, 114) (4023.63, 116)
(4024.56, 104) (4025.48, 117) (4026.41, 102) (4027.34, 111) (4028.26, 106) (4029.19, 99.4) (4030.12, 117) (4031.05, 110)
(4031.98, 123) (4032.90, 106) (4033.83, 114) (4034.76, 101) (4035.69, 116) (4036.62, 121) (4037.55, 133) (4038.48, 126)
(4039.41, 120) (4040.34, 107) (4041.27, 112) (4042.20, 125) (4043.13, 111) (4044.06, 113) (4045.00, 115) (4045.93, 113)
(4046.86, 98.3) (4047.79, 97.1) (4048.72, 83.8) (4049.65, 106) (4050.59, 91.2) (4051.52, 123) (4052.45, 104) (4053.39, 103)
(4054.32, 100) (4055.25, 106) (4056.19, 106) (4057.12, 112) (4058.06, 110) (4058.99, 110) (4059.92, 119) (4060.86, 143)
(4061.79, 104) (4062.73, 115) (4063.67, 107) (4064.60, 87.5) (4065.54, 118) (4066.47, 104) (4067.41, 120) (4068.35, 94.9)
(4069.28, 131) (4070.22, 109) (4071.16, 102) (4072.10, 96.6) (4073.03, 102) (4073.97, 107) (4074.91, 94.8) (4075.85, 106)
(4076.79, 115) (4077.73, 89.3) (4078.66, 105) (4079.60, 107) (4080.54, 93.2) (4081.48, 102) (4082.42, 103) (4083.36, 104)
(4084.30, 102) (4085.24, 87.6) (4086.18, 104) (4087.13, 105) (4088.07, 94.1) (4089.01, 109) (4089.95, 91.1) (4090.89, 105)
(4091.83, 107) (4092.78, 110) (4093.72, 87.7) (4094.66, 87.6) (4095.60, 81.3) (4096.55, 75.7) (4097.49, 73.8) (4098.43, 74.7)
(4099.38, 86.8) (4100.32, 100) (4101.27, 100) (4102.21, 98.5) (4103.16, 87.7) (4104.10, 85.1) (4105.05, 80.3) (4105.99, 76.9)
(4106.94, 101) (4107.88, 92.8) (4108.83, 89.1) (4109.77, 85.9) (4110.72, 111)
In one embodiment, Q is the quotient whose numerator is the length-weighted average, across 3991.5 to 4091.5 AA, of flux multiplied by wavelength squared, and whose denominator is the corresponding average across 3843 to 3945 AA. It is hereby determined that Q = 1.3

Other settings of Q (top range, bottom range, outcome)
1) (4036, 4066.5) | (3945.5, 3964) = 1.21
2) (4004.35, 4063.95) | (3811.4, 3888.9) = 1.36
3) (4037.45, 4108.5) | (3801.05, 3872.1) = 1.25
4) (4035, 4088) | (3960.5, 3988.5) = 1.40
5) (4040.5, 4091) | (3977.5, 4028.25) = 1.02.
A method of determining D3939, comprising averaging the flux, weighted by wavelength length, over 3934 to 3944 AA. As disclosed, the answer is 87.9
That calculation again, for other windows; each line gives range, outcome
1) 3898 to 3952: 97.4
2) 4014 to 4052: 111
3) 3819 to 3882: 90.1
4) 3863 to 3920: 93.5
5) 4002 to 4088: 109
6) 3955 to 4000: 89.8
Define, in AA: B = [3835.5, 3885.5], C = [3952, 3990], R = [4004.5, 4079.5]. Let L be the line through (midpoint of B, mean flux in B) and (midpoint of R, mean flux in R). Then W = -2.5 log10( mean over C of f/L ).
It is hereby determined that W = 0.194 mag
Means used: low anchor 90.1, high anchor 110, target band 85.4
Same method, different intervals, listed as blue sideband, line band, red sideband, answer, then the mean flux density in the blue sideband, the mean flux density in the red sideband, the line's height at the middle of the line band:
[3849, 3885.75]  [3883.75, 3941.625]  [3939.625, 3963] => 0.08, 95.9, 97.8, 97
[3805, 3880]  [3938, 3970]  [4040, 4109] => 0.07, 92.6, 102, 96.9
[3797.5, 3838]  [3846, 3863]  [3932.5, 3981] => -0.14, 88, 85.4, 87.3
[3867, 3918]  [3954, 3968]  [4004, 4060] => 0.22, 92.1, 110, 101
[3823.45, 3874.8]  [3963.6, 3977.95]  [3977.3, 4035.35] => 0.41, 89.8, 107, 103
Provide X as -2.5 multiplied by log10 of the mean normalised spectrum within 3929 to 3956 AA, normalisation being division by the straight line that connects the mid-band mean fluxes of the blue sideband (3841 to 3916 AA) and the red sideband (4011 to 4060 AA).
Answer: 0.12 mag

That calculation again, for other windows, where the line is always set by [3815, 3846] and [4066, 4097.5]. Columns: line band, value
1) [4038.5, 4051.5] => -0.110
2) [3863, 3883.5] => -0.122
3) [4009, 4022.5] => -0.183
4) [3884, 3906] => 0.040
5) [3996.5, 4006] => -0.150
